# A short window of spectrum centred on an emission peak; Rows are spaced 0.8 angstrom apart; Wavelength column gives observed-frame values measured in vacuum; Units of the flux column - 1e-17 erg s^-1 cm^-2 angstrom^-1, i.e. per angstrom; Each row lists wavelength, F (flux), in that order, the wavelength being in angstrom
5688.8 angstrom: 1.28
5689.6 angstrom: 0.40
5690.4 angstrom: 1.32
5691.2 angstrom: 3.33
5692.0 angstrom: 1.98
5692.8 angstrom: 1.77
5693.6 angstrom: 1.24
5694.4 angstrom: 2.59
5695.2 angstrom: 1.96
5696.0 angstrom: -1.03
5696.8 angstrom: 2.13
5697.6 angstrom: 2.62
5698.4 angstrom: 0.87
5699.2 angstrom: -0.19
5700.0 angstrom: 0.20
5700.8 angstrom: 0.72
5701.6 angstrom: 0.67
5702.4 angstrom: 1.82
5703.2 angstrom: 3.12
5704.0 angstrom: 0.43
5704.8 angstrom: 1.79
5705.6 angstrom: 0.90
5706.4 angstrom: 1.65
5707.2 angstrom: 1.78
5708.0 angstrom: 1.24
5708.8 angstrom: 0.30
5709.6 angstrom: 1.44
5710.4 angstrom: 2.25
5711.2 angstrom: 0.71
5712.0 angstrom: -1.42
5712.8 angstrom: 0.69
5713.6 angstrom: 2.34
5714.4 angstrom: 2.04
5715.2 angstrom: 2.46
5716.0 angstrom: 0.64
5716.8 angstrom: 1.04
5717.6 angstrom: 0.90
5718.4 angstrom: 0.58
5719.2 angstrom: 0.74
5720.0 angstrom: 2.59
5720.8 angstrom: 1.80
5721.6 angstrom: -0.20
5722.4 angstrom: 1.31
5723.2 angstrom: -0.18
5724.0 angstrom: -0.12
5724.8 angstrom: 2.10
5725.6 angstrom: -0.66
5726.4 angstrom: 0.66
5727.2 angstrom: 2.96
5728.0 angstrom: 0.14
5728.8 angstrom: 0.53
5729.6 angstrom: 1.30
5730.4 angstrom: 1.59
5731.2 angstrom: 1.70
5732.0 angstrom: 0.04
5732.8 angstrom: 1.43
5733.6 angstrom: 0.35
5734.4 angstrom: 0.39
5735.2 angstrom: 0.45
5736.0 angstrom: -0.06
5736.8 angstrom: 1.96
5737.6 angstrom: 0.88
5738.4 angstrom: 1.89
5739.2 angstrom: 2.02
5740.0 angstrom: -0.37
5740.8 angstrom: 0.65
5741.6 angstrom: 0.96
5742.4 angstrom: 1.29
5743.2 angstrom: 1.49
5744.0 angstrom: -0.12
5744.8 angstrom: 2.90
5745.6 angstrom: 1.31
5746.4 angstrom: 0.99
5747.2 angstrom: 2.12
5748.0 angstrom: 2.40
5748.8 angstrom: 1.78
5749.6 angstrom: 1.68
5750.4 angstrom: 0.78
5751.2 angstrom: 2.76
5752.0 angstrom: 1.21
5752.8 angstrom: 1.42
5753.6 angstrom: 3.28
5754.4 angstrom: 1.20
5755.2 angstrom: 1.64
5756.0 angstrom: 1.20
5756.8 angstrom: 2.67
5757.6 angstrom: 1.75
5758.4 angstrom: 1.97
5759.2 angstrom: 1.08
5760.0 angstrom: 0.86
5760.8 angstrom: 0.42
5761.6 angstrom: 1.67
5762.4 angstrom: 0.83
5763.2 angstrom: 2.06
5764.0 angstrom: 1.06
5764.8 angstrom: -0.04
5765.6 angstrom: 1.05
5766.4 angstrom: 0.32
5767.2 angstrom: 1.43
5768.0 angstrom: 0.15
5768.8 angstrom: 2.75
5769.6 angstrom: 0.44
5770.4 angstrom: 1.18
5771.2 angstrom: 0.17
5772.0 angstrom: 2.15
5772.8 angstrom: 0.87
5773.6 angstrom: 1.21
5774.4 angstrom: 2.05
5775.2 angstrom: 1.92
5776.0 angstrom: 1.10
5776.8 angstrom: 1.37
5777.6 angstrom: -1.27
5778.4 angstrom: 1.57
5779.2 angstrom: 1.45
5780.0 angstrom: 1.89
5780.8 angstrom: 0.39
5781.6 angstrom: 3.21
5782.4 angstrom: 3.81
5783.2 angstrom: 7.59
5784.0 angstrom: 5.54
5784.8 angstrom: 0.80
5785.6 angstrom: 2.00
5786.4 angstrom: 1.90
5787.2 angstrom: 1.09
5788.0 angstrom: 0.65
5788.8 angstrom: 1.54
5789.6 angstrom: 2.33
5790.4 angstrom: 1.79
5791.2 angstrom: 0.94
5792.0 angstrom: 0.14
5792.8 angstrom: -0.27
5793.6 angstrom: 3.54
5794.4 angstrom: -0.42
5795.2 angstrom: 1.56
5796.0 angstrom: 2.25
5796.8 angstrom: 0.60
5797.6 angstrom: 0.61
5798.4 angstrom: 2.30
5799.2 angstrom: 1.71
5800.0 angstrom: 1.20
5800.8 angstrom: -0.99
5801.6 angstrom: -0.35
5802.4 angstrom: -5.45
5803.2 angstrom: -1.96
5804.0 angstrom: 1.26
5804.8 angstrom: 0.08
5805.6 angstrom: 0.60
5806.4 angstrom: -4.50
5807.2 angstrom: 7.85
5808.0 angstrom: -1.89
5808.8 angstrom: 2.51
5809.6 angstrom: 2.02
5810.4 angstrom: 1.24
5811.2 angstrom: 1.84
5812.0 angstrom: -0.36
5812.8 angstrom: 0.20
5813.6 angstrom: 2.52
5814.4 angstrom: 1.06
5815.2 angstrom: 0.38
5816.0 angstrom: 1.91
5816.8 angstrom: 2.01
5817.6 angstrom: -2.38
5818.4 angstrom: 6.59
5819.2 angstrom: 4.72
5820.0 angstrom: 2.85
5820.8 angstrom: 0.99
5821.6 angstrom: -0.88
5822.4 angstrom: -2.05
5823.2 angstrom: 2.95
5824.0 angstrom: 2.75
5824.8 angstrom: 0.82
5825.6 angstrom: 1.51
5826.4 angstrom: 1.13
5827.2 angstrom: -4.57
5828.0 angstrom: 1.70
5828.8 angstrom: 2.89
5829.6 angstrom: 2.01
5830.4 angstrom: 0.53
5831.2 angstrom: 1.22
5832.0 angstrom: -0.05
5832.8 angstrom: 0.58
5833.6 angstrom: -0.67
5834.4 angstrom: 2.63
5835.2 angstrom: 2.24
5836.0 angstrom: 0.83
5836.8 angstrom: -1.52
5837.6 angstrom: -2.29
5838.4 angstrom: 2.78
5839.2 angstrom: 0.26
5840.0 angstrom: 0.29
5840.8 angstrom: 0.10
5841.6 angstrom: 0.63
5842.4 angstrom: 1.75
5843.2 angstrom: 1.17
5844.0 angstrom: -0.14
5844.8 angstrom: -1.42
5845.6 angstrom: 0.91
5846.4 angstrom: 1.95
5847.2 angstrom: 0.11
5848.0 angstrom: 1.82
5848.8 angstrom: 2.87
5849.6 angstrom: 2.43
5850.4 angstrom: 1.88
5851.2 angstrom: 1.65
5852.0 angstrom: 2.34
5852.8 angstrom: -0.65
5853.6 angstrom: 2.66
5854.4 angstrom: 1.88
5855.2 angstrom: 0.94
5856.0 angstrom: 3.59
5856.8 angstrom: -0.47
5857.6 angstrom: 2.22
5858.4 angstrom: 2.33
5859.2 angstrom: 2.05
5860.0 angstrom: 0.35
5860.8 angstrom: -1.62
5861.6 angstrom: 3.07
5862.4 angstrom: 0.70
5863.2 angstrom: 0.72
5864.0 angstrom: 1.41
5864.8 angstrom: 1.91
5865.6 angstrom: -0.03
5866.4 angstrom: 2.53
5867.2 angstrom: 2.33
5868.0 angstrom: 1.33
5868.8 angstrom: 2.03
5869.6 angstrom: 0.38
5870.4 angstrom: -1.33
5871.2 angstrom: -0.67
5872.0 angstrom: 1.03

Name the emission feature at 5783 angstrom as H-beta 4861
